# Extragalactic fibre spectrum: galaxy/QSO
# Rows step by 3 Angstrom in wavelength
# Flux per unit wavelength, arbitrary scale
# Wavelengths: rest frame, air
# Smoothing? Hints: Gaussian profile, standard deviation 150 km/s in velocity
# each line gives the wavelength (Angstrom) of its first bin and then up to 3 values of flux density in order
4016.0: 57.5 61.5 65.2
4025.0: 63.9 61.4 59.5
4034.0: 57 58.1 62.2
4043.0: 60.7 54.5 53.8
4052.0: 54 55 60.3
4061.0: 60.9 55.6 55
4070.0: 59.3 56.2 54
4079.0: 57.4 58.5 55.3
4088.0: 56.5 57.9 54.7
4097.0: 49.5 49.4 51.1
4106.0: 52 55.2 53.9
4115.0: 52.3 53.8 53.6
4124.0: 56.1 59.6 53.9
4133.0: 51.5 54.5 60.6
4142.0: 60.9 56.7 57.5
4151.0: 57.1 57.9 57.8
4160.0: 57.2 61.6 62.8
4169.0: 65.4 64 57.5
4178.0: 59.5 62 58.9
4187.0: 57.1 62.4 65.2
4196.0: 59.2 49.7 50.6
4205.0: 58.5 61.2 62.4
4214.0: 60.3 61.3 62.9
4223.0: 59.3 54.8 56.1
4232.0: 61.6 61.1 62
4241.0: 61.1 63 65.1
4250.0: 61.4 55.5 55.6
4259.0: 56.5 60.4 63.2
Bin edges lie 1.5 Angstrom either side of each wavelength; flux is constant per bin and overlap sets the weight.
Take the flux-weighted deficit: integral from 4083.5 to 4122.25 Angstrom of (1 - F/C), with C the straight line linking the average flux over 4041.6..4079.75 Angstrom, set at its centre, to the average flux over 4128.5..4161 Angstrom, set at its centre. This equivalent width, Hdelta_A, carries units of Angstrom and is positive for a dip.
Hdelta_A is 2.2 Angstrom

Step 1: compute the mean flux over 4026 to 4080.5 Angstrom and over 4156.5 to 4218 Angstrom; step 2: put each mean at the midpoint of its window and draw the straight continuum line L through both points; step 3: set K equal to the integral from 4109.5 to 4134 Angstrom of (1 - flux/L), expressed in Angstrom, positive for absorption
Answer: 1.8 Angstrom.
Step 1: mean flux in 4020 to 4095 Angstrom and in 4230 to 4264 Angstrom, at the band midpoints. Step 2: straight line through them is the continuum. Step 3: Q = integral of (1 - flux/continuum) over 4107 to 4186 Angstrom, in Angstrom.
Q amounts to 1.8 Angstrom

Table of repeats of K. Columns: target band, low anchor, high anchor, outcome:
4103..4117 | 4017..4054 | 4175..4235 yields 1.4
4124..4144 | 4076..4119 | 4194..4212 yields -0.6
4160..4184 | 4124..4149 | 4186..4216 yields -1.4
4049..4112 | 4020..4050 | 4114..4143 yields 2.7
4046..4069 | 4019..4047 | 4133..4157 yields 1.3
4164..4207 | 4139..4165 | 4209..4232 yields -0.3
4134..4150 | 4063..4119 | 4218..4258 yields -0.4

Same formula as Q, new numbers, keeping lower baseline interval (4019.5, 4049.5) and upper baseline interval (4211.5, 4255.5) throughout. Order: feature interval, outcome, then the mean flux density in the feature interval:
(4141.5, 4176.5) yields 0.3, 59.7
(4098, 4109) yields 1.6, 51.4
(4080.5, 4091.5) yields 0.6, 57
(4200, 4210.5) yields 0.6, 57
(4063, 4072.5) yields 0.5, 56.6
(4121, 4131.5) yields 0.7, 56.1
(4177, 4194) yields -0.2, 60.8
